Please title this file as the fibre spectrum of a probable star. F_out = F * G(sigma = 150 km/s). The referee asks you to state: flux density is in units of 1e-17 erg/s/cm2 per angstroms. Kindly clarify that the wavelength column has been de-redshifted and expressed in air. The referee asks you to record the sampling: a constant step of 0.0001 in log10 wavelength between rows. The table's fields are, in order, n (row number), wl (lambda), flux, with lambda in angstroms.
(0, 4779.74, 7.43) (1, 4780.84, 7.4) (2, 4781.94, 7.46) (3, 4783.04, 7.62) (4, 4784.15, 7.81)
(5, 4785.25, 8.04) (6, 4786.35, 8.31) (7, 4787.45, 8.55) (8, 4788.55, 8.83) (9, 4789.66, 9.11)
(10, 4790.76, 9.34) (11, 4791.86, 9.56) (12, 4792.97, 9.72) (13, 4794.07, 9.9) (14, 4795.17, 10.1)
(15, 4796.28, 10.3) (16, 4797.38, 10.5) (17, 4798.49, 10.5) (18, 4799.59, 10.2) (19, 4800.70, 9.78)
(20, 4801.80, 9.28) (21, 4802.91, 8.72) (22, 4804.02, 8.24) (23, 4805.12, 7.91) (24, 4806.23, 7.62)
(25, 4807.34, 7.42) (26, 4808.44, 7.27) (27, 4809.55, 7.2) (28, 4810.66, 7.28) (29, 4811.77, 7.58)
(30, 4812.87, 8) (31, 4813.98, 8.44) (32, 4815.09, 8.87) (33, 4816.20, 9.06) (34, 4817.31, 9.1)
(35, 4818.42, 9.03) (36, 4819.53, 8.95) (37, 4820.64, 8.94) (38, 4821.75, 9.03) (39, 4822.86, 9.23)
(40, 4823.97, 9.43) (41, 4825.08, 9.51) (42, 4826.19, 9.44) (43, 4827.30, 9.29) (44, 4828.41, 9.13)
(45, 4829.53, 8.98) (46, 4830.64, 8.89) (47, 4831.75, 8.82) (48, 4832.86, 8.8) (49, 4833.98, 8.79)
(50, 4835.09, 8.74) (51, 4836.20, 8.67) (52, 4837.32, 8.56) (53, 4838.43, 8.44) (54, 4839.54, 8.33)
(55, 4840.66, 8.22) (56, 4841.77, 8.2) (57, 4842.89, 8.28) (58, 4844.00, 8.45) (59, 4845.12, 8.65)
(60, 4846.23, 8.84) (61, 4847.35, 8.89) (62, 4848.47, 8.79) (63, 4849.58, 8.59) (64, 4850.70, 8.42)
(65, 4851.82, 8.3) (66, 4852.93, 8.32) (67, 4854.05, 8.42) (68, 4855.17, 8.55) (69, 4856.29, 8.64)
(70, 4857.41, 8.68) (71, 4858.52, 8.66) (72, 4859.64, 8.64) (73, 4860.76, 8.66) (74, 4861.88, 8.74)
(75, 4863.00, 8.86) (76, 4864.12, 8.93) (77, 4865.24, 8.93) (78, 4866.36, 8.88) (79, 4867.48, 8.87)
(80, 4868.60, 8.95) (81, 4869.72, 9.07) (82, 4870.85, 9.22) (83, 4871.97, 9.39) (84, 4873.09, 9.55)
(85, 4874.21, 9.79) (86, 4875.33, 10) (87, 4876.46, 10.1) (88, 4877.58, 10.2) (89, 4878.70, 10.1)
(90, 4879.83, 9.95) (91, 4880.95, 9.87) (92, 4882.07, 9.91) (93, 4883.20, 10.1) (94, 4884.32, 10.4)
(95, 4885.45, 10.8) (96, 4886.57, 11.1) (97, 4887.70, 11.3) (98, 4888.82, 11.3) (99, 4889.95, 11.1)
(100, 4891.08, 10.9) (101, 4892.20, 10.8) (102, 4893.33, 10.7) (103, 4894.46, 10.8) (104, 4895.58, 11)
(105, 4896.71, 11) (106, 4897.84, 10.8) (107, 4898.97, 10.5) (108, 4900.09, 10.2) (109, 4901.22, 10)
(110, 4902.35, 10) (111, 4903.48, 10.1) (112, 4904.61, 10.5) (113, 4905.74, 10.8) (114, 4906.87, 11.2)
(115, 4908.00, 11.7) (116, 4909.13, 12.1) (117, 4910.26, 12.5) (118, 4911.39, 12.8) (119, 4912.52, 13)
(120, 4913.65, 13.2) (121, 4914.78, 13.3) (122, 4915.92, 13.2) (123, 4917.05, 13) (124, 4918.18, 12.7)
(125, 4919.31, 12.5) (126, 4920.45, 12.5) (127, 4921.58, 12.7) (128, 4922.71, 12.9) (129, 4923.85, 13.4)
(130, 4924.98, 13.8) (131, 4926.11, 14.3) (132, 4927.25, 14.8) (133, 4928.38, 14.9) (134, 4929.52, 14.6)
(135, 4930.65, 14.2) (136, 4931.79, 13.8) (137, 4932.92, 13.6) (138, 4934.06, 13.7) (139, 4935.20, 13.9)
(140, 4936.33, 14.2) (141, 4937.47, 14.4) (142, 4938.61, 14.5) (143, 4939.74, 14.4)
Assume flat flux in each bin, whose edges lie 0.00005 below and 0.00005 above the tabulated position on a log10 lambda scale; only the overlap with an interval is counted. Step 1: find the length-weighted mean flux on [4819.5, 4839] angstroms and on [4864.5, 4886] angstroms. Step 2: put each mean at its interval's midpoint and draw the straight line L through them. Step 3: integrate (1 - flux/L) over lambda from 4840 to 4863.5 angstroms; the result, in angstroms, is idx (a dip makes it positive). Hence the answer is 1.9 angstroms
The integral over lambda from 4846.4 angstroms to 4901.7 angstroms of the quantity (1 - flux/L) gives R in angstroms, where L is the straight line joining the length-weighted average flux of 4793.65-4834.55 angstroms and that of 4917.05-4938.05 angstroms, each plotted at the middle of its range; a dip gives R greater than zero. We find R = 8.7 angstroms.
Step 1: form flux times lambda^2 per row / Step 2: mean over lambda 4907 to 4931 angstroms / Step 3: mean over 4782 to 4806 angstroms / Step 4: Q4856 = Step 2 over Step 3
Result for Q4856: 1.53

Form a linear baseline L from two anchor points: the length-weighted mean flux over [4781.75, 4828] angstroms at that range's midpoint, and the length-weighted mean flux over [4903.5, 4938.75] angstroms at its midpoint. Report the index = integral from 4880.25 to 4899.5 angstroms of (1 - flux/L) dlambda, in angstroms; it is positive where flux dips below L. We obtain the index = 2.00 angstroms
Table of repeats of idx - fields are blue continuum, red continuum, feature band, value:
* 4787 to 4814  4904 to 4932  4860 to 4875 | 2.9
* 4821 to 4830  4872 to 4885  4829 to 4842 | 1.0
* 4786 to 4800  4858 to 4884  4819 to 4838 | 1.0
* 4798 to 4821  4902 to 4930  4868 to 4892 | 2.4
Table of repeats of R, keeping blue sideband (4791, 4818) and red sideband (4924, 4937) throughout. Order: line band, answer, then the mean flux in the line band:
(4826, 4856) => 4.98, 8.65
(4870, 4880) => 1.72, 9.78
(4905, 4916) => 0.83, 12.3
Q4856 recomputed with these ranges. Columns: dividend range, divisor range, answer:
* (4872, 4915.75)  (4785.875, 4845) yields 1.27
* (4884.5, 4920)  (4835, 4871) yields 1.35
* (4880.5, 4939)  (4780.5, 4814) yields 1.47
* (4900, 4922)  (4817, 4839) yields 1.37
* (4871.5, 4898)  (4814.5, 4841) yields 1.20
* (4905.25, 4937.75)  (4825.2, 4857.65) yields 1.58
